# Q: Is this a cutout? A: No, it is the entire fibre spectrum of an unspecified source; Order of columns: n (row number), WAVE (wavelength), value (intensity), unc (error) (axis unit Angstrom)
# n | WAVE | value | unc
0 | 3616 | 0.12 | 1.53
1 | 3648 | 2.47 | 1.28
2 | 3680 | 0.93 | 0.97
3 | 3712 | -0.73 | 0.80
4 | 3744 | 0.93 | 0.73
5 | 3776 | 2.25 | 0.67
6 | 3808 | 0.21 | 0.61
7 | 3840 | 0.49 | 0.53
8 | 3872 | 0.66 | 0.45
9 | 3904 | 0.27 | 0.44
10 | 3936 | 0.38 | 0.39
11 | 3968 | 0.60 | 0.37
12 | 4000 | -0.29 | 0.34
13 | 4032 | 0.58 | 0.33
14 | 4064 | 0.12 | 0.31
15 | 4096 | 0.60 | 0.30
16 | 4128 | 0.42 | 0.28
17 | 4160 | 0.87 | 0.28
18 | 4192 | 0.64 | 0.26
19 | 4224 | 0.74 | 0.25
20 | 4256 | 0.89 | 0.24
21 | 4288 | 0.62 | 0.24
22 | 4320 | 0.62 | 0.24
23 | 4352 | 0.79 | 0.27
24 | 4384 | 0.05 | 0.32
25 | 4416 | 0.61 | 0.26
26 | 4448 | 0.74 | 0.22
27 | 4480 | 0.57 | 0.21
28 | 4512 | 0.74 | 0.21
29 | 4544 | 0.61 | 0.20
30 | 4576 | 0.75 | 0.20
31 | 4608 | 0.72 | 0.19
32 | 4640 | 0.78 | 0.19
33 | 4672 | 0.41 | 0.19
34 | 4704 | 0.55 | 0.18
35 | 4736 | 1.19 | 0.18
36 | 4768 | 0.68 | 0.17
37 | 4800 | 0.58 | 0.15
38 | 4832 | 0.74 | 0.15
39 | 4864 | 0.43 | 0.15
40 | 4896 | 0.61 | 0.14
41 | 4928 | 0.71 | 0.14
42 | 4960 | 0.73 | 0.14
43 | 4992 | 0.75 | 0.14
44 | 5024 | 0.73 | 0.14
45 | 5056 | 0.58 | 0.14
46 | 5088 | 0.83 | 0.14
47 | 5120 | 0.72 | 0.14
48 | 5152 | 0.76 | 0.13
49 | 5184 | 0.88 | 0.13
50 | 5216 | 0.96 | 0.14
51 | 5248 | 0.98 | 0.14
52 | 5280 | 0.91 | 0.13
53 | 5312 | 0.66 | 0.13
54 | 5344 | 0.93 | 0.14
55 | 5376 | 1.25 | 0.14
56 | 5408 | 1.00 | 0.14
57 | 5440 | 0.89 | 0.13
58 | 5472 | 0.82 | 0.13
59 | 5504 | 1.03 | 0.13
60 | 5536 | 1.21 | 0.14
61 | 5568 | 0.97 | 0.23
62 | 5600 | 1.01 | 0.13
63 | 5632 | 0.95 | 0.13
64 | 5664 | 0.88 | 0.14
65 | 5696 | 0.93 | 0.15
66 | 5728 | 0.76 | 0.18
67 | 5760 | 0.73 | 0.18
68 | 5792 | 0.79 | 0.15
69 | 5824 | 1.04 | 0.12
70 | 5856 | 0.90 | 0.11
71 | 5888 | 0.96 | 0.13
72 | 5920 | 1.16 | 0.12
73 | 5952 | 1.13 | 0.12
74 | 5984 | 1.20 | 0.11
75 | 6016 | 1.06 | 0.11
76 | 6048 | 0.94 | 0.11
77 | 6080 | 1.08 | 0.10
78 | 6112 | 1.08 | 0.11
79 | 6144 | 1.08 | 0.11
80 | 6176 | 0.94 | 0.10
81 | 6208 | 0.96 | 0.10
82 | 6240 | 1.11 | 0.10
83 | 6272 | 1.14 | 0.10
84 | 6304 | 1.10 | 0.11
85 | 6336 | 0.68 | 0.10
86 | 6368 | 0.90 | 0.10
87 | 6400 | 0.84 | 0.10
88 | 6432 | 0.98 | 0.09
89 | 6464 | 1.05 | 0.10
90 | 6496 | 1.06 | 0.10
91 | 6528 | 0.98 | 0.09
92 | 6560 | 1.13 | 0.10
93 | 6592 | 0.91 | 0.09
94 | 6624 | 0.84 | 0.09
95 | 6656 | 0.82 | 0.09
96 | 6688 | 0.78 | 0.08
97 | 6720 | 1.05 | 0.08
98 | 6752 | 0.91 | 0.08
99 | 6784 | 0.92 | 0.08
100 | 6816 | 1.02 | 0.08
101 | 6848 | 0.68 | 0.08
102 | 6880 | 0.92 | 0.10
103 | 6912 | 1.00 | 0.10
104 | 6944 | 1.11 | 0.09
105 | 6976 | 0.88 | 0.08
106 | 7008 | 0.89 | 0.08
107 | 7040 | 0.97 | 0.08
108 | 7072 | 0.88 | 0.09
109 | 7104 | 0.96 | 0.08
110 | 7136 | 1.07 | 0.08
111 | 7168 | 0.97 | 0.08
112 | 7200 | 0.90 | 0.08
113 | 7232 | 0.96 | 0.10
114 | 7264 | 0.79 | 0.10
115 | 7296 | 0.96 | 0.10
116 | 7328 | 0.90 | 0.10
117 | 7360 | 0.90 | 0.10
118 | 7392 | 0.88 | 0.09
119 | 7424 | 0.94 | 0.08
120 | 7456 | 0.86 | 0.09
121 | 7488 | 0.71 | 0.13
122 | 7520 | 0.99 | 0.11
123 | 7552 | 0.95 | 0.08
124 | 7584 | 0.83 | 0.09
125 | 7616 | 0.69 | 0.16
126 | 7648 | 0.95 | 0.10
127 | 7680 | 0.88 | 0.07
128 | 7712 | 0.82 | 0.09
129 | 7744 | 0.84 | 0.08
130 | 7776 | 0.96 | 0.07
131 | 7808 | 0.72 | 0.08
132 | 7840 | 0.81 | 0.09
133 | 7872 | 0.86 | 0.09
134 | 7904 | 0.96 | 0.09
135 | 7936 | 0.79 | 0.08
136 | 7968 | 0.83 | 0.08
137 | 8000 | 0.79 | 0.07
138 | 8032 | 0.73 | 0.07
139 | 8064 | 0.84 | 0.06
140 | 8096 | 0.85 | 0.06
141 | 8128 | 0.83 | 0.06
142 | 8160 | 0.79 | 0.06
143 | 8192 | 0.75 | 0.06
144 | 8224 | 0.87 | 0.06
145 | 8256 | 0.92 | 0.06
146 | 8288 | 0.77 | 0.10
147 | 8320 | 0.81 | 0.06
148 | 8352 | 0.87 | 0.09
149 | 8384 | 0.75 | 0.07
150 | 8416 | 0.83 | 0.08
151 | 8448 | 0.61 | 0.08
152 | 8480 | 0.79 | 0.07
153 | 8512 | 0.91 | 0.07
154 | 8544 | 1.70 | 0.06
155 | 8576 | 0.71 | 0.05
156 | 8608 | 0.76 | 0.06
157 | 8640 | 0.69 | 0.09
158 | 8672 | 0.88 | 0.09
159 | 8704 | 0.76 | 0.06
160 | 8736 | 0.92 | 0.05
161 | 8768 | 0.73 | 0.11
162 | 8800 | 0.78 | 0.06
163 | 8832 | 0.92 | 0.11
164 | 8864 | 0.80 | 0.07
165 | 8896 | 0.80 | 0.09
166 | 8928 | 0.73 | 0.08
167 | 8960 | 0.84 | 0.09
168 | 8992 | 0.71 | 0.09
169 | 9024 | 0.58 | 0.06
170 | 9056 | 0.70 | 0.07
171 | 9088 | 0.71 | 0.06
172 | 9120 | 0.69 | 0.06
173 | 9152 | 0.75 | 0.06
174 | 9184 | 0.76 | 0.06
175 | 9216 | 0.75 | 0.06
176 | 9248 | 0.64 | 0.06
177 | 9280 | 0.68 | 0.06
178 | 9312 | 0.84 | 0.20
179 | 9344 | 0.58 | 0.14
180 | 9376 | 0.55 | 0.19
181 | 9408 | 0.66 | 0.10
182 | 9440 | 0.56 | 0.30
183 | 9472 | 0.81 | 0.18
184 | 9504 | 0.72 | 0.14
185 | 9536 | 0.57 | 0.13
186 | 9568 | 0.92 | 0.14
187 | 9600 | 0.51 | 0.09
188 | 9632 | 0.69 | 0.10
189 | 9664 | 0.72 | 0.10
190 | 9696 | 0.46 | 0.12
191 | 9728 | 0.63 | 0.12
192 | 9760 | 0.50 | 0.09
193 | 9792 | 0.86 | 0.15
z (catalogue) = 0.30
